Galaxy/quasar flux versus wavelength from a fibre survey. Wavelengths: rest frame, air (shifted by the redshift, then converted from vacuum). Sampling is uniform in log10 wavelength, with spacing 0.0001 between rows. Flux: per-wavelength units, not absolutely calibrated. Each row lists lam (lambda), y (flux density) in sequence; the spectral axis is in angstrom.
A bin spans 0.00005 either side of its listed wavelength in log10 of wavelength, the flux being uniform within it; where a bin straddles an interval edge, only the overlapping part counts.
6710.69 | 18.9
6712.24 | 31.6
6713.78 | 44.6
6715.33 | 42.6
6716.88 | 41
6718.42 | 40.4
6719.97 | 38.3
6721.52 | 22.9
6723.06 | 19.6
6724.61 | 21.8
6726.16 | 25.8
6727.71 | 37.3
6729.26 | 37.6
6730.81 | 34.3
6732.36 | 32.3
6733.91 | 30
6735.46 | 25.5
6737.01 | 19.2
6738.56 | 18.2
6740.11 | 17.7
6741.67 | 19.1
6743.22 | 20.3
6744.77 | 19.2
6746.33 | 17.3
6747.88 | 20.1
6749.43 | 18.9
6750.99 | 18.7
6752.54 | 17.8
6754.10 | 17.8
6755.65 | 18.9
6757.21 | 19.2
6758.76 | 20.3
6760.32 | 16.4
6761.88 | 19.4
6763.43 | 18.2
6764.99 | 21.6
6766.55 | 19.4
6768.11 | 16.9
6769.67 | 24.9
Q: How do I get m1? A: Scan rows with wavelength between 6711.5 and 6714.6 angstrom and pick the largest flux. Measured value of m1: 44.6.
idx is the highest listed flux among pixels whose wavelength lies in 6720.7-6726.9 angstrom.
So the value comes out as 25.8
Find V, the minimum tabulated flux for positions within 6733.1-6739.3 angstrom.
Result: 18.2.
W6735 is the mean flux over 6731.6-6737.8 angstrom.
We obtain 26.7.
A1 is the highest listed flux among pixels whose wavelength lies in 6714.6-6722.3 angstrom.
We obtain 42.6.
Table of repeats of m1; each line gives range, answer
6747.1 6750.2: 20.1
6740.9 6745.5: 20.3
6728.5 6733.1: 37.6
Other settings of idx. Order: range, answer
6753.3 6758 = 19.2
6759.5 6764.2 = 19.4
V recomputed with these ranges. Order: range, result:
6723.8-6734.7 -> 21.8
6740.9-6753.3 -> 17.3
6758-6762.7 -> 16.4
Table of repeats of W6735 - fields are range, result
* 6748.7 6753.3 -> 18.5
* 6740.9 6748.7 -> 19.2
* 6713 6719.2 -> 42.1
